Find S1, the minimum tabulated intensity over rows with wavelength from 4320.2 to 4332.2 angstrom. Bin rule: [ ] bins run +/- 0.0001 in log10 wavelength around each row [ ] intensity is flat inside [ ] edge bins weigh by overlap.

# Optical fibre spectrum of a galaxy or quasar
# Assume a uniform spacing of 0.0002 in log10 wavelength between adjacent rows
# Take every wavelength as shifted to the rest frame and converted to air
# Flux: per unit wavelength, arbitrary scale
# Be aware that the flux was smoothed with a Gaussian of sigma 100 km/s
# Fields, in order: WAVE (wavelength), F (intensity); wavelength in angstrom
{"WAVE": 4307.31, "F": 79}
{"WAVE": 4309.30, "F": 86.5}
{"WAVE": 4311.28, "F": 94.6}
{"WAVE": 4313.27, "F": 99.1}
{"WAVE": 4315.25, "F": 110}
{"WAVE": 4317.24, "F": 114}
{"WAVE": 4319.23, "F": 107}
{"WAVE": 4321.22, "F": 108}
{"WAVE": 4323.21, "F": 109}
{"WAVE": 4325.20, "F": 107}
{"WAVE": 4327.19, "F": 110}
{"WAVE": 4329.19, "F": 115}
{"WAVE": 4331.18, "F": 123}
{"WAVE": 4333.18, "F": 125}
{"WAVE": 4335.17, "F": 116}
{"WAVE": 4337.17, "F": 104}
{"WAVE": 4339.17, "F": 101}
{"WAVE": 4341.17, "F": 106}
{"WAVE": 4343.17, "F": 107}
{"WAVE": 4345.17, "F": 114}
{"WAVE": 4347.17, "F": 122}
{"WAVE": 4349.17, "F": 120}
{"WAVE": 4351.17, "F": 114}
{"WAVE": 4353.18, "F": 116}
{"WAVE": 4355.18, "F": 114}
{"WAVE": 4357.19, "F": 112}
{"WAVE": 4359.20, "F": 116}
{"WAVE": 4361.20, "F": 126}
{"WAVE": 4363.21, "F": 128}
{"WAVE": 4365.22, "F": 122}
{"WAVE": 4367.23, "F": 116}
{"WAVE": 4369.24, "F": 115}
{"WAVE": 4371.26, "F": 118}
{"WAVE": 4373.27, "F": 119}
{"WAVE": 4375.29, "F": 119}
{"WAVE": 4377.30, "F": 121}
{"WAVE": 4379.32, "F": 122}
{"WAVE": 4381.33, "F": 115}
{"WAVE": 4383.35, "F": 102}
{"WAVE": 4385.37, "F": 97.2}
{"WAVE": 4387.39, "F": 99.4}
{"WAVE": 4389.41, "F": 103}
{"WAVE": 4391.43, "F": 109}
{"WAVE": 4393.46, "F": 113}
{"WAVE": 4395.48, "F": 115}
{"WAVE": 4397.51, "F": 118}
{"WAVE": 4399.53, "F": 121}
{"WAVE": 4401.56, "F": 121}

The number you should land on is 107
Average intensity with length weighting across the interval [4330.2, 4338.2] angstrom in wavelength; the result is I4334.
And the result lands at 117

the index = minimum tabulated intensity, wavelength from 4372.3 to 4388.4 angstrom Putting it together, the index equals 97.2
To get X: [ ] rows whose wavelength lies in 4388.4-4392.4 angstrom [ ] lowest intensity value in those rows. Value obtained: 103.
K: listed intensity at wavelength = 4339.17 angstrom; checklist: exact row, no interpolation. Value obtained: 101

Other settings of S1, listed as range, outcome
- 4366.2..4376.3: 115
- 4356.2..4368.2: 112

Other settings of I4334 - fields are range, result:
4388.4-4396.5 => 110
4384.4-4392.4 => 102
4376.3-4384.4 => 115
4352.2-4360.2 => 115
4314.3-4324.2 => 110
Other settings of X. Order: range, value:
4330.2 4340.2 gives 101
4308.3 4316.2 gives 86.5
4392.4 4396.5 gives 113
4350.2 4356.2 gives 114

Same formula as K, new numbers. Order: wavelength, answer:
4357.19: 112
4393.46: 113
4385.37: 97.2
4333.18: 125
